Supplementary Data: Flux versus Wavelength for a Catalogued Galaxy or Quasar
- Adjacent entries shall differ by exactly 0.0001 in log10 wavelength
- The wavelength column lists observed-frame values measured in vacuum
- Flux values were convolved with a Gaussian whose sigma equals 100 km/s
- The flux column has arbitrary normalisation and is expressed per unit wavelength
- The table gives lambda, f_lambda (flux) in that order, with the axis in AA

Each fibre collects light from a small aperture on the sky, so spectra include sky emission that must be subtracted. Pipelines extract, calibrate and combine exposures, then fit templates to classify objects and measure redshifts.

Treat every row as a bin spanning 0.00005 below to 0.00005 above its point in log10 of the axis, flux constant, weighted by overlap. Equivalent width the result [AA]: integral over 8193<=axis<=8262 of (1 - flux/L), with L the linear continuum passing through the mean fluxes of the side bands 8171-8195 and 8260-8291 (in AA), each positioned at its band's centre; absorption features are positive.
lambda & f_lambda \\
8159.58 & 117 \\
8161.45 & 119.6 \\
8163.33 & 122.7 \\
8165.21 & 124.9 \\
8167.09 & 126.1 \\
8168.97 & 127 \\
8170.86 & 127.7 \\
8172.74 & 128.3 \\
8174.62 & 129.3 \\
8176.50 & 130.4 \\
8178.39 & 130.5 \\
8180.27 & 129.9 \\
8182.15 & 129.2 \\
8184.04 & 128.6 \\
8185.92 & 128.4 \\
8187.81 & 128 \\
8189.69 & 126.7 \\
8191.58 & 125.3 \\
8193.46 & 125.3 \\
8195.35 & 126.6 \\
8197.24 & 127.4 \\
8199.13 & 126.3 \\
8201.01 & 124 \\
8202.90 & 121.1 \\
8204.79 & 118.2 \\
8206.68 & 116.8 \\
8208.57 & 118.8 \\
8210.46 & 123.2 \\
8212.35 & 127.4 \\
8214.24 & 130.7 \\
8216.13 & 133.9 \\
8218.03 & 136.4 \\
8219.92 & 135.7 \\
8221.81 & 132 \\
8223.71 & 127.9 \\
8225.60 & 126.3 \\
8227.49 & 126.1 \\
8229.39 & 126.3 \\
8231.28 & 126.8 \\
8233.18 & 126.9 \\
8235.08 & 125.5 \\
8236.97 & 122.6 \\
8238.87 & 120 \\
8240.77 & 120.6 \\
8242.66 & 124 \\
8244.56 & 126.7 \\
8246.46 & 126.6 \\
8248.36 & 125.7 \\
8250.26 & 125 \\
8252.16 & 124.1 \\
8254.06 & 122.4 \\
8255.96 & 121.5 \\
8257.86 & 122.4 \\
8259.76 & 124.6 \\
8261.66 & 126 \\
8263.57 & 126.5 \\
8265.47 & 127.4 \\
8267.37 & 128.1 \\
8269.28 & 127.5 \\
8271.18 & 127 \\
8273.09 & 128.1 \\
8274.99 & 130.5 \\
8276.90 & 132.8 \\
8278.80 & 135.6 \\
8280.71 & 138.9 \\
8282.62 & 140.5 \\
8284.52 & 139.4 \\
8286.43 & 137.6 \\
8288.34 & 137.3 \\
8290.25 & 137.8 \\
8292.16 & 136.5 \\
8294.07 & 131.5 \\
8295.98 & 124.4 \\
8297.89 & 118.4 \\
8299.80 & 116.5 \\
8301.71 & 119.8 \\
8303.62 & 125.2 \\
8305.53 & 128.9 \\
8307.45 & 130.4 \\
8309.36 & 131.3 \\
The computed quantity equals 2.5 AA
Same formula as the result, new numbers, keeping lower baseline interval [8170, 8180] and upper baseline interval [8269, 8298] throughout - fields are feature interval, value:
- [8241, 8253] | 0.6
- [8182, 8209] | 1.1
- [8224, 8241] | 0.8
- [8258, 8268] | 0.5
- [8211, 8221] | -0.1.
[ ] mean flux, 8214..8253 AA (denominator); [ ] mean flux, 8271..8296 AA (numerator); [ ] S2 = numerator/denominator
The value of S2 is 1.1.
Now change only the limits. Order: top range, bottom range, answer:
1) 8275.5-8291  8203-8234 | 1.08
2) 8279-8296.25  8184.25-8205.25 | 1.09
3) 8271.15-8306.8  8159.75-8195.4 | 1.03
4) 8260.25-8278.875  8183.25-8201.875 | 1.01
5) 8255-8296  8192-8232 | 1.04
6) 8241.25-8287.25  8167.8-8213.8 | 1.02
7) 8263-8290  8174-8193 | 1.03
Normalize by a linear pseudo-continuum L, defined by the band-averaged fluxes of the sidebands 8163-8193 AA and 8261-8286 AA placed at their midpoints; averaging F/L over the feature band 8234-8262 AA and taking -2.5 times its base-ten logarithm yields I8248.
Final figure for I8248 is 0.06 mag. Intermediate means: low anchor 128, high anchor 132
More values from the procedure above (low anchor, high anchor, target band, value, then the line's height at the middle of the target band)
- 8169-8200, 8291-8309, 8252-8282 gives -0.01 mag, 127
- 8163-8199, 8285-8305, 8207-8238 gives 0.00 mag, 128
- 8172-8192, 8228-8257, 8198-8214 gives 0.04 mag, 127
